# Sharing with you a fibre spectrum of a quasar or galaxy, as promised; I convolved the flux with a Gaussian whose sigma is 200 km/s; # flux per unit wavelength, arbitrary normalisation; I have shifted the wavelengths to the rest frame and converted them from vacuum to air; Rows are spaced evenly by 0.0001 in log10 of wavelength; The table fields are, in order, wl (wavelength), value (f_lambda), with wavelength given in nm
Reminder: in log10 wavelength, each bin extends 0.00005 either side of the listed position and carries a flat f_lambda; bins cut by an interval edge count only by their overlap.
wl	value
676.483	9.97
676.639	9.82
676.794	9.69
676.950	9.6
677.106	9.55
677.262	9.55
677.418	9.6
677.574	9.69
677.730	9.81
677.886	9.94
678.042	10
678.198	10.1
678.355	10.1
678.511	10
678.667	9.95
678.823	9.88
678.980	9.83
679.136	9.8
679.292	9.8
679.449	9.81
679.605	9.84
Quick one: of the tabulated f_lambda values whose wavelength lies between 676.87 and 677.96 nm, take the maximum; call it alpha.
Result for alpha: 9.94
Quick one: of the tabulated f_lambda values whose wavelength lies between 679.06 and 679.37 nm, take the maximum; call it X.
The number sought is 9.8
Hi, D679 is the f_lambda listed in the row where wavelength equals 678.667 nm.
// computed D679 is 9.95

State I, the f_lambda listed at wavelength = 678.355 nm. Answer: 10.1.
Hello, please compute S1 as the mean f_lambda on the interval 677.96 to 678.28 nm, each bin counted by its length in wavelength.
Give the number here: 10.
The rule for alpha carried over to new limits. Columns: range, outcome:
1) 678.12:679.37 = 10.1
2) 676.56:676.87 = 9.82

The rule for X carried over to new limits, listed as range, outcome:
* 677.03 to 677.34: 9.55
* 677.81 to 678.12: 10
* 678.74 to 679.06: 9.88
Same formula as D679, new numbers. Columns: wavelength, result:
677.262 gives 9.55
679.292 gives 9.8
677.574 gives 9.69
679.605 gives 9.84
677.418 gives 9.6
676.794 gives 9.69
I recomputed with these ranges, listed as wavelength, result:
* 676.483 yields 9.97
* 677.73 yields 9.81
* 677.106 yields 9.55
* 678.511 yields 10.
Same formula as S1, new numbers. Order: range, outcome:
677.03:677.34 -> 9.55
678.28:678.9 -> 9.99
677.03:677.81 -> 9.64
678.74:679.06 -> 9.86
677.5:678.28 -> 9.9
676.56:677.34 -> 9.65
